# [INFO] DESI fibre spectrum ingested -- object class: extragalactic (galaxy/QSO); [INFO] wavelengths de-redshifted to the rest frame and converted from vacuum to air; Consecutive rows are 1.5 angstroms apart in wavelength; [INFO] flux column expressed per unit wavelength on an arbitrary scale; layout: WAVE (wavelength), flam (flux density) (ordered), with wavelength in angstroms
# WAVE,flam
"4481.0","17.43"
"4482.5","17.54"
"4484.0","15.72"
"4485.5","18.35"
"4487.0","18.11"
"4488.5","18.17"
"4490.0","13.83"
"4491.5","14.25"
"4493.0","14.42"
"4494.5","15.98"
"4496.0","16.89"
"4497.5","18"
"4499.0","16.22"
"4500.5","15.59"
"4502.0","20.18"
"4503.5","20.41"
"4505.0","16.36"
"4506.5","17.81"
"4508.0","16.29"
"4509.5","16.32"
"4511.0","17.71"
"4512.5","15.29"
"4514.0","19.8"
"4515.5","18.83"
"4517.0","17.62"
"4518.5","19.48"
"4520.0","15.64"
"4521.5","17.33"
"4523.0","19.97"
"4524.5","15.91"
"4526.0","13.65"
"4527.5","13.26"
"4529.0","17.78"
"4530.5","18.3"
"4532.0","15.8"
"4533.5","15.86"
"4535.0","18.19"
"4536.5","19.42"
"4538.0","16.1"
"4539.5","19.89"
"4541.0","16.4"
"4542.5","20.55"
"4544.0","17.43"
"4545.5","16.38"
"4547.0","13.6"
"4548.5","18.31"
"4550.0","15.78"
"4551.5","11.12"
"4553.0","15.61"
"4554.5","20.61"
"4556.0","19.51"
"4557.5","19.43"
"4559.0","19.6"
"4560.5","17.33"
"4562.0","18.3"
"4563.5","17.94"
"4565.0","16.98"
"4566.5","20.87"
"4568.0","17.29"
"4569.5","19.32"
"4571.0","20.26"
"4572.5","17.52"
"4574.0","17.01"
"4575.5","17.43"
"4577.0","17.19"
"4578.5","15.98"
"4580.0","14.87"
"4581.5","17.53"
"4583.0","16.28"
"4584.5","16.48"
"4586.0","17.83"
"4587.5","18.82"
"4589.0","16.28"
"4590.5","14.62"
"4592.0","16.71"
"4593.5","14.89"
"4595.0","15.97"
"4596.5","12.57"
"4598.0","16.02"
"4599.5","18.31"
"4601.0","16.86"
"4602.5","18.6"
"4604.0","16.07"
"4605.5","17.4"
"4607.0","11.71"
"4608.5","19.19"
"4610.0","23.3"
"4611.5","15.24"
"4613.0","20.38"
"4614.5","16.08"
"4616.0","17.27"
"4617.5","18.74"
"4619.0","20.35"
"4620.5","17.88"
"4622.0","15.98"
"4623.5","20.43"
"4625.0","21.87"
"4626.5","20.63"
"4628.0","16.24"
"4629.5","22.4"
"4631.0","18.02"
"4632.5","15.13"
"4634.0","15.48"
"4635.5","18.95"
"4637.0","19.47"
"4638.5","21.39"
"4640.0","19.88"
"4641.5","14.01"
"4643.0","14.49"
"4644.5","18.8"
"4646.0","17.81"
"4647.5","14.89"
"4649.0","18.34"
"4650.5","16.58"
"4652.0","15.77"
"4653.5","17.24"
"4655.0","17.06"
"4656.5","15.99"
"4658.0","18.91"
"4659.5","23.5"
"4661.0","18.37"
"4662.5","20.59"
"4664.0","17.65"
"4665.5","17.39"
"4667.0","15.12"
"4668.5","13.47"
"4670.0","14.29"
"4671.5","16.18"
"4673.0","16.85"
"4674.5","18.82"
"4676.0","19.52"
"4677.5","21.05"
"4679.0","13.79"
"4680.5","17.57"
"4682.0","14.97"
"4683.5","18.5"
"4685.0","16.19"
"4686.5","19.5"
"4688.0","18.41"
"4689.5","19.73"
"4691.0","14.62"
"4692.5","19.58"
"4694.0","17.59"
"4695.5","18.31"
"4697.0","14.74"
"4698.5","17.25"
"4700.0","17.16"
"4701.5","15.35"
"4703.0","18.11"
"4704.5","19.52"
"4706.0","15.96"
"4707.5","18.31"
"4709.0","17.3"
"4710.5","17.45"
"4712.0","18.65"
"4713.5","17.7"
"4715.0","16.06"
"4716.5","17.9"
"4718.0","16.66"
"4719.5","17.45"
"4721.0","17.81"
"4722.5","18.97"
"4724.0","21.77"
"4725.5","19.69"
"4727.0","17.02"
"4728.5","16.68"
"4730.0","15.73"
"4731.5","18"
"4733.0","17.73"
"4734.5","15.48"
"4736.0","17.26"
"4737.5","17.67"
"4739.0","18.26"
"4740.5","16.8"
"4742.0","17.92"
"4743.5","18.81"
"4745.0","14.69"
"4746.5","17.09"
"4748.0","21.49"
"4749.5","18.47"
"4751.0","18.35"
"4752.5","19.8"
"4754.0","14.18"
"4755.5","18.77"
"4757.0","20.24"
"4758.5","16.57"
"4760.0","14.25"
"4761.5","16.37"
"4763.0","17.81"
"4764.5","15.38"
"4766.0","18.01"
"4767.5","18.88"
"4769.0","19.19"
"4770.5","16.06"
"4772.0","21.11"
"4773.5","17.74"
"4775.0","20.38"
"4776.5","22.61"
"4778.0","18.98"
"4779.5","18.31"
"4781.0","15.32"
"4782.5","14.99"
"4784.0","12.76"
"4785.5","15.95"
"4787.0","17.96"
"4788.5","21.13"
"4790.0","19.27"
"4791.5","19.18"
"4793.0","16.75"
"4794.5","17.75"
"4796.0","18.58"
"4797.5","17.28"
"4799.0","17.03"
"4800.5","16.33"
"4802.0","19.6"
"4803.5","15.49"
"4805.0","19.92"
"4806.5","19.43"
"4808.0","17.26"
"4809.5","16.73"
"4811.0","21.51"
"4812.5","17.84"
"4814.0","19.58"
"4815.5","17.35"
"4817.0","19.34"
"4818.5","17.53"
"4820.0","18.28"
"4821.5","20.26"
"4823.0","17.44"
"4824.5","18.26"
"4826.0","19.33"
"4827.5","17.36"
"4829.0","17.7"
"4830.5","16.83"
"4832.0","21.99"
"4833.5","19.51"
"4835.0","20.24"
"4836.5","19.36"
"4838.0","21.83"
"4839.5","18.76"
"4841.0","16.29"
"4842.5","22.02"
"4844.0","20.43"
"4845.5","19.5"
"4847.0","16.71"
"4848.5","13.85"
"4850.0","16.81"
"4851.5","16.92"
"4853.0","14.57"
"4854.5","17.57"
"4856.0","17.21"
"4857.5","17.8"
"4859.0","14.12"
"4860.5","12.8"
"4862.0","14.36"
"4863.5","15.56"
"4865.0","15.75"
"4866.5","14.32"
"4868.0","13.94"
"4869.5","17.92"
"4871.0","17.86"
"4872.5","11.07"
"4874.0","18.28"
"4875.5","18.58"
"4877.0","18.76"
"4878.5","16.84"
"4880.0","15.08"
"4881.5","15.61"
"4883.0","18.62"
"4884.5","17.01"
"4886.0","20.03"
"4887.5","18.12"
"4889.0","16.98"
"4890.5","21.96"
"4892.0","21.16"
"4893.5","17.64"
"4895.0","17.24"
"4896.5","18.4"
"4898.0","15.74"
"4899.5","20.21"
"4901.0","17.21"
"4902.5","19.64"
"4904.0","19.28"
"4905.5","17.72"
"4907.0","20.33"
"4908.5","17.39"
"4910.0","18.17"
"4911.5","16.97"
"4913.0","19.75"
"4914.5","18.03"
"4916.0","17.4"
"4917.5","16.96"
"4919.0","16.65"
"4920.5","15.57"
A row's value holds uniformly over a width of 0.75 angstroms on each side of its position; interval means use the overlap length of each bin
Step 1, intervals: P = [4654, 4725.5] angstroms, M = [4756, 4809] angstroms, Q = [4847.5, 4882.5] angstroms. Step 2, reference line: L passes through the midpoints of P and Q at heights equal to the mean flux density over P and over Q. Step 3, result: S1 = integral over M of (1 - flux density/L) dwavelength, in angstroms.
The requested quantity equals -3.5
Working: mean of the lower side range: 17.6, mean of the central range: 17.8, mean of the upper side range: 15.9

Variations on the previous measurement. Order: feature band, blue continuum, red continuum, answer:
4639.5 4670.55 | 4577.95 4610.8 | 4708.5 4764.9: -0.2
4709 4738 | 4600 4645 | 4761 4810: 0.5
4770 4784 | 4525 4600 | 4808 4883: -0.6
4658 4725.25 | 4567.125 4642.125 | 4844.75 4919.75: -0.8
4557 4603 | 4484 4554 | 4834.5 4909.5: -0.6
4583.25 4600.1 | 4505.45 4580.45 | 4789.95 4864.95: 1.2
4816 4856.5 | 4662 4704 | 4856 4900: -3.3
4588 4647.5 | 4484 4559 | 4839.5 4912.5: -1.3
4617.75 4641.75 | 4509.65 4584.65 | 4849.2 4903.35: -2.0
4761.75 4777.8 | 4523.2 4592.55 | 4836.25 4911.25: -1.2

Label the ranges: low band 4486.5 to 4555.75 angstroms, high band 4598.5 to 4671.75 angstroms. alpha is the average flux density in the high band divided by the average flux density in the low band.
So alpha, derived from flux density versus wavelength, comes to 1.0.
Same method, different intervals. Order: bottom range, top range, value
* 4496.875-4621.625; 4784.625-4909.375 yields 1.03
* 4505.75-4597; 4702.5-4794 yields 1.04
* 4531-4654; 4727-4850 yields 1.03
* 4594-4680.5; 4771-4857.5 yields 1.04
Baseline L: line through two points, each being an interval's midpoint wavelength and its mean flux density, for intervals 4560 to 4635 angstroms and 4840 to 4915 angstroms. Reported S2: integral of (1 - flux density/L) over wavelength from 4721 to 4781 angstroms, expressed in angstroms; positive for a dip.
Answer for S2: -1.9 angstroms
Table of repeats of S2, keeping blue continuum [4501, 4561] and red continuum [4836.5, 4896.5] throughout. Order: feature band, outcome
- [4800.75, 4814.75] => -1.0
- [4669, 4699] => -0.1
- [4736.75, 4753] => -0.8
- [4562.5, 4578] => -0.7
